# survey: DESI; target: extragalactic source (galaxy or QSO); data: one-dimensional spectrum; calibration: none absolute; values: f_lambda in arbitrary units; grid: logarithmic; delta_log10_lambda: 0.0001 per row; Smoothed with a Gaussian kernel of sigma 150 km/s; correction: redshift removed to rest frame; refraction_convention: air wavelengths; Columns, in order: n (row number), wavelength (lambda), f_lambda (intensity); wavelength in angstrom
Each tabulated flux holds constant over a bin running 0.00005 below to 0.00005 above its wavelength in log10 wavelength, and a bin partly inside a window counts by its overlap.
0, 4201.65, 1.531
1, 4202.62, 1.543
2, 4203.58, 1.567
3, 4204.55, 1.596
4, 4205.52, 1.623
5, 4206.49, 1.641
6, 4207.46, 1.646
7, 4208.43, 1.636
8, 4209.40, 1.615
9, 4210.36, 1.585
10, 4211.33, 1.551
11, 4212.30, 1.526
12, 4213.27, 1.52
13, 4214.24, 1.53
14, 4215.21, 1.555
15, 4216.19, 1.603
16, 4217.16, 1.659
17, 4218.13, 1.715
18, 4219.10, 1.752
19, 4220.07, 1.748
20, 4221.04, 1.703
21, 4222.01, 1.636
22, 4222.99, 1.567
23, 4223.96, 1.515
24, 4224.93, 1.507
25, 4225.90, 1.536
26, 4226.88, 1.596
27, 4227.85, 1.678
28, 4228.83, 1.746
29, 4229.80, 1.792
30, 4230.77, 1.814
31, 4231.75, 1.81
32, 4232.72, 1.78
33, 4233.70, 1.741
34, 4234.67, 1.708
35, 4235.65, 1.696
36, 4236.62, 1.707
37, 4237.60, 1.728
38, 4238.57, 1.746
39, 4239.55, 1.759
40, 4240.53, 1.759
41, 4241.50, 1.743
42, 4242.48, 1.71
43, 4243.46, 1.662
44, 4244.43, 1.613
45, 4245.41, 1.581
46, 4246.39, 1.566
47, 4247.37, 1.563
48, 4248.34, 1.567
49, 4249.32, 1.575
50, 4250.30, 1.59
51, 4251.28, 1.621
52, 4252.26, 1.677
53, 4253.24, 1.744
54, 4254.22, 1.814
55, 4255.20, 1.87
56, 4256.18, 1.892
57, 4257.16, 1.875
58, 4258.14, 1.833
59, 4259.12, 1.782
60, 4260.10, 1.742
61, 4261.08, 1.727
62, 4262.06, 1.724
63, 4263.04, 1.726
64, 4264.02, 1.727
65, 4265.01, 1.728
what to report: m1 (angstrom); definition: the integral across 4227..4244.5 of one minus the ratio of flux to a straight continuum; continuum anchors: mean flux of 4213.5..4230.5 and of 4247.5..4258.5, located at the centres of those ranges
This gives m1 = -0.6 angstrom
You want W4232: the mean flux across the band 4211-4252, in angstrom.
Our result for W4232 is 1.65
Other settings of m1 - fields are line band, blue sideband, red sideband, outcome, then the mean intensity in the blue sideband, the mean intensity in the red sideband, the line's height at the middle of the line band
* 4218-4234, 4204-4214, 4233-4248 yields -0.4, 1.59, 1.69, 1.64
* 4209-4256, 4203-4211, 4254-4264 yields 1.1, 1.61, 1.8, 1.7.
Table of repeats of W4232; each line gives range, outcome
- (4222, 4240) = 1.69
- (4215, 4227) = 1.62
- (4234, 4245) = 1.71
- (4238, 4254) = 1.66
